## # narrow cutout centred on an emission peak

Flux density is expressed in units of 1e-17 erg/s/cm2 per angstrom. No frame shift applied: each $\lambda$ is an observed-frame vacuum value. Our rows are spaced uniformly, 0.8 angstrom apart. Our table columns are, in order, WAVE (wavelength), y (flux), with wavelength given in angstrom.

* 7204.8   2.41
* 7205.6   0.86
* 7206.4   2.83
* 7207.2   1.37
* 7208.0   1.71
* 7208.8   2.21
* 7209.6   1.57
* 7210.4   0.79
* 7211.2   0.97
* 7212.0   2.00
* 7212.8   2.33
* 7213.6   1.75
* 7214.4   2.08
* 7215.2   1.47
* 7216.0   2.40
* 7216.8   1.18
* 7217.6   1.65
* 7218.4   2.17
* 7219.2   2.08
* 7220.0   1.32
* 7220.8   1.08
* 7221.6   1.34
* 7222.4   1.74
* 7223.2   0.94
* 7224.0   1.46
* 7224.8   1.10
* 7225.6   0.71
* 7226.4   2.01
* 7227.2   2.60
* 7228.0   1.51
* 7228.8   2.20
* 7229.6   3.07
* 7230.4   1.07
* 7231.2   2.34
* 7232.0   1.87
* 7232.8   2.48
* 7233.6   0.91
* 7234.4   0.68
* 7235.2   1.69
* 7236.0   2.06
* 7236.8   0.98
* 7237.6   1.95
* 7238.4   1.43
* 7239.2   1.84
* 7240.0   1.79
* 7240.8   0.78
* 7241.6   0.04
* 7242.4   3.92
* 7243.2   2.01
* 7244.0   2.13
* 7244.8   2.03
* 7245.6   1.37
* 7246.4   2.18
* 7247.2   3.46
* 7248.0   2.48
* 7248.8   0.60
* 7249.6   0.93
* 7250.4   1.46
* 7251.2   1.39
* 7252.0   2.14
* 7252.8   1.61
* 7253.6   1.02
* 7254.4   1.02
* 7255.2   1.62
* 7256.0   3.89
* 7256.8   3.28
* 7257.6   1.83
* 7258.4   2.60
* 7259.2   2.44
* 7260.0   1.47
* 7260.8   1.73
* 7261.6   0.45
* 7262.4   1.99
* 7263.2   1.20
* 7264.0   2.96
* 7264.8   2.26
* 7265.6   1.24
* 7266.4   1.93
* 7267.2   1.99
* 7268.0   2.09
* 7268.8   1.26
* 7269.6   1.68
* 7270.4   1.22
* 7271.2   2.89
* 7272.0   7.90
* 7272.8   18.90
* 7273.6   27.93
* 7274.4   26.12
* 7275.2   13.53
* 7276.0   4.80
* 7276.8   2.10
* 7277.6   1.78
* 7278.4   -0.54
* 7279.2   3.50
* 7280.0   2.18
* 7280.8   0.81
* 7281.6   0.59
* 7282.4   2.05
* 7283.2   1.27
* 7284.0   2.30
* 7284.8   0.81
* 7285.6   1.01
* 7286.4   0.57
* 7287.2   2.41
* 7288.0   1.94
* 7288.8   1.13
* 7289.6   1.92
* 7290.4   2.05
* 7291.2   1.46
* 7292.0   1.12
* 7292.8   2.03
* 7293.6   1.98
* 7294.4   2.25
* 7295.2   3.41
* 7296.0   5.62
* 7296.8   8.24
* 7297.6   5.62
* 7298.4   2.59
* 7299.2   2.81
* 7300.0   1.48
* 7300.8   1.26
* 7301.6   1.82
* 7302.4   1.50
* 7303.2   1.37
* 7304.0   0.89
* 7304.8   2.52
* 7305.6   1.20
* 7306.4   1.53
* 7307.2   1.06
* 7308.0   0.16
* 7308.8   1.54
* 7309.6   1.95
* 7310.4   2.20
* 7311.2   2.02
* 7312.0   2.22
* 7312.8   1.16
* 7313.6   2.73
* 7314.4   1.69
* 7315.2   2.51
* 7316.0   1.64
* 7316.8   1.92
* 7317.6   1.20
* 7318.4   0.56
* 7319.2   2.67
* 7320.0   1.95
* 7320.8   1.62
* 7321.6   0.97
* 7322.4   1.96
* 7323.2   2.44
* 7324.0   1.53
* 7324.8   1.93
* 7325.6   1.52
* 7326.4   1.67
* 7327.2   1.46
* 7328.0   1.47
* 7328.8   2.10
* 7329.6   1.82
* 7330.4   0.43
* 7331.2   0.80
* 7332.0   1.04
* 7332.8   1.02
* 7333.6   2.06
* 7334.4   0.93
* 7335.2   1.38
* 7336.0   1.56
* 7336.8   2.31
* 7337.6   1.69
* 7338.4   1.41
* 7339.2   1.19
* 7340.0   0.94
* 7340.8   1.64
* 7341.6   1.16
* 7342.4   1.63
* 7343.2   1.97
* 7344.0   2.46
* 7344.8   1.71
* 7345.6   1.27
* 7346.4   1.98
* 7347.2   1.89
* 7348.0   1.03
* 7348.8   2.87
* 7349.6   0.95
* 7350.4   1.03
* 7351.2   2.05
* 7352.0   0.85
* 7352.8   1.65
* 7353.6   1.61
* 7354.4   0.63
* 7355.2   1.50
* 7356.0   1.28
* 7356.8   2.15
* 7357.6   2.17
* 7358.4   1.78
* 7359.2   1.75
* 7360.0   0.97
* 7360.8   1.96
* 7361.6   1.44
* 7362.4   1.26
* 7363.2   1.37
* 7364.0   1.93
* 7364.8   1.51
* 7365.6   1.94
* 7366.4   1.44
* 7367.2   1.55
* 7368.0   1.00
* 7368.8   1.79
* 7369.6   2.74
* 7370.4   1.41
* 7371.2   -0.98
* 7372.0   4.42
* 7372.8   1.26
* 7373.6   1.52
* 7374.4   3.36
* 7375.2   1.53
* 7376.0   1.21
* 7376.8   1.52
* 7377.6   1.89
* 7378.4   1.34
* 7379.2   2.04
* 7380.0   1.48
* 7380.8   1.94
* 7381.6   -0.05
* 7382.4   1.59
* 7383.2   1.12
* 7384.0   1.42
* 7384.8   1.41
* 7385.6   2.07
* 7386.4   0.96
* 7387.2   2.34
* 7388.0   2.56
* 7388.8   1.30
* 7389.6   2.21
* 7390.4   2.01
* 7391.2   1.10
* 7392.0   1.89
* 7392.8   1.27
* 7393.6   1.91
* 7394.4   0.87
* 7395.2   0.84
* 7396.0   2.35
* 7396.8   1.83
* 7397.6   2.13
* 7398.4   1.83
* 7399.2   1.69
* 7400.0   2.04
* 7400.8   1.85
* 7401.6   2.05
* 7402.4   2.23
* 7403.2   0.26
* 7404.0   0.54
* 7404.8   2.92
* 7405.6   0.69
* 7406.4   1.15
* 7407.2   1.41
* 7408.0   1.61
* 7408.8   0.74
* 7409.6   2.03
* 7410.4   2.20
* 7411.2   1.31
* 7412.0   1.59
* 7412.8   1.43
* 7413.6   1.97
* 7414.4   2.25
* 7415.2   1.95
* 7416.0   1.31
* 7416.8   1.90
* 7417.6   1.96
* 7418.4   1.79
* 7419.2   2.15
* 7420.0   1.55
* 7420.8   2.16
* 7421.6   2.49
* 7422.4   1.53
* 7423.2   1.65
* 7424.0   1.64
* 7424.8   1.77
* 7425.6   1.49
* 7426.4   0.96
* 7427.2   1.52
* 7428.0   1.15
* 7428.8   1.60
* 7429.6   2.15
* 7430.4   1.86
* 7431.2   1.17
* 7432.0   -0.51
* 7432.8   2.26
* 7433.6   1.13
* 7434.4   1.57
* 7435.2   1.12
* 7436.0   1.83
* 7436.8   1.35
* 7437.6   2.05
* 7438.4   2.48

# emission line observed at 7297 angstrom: [N II] 6583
